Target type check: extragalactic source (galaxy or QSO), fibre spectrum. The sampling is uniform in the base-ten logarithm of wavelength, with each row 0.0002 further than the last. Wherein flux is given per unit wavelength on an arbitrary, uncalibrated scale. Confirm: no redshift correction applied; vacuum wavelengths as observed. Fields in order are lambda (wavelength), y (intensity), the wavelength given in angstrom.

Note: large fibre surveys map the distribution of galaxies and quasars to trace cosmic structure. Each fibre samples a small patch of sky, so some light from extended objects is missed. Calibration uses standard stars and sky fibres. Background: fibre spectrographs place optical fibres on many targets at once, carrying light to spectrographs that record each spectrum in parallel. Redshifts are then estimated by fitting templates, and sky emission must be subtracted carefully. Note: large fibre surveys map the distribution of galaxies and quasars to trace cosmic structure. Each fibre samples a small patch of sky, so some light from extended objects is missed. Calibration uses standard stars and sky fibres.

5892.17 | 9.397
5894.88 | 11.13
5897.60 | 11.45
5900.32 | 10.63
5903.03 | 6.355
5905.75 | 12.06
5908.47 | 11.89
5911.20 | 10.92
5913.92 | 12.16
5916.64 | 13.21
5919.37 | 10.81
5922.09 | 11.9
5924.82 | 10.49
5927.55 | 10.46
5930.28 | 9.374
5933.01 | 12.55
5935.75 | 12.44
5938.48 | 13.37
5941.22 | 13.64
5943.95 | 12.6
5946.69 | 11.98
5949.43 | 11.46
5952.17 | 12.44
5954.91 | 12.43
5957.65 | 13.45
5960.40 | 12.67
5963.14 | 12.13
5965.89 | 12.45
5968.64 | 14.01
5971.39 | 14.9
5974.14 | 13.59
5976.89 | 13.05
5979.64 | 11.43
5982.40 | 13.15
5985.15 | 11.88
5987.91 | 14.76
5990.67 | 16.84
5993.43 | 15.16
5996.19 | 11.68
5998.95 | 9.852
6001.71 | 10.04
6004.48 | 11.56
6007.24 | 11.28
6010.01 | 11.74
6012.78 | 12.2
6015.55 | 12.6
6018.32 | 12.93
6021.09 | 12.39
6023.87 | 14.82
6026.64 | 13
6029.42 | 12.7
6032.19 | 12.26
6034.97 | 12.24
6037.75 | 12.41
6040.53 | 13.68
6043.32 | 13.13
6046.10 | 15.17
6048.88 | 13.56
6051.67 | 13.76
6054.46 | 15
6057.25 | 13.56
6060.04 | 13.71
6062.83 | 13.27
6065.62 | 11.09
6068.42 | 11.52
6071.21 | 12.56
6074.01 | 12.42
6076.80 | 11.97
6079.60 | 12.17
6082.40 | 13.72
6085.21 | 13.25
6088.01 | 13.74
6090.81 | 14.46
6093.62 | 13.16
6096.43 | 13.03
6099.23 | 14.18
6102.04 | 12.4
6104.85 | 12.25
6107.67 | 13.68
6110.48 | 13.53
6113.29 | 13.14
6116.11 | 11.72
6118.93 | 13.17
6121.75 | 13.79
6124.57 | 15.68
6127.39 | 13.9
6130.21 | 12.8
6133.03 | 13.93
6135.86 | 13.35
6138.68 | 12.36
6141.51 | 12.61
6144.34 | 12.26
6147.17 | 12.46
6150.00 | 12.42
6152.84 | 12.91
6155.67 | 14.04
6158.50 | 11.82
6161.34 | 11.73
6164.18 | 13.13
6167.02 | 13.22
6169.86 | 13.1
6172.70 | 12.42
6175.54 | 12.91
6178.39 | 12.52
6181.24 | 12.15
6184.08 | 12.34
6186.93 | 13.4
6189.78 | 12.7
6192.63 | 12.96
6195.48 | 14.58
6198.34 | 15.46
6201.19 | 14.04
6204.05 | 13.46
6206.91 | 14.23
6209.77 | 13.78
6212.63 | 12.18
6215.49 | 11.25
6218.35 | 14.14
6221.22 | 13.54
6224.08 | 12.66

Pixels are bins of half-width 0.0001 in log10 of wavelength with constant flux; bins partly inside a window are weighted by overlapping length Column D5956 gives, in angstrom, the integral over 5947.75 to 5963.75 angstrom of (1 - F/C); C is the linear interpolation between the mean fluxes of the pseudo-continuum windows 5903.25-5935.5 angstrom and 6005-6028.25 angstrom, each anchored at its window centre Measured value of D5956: -0.9 angstrom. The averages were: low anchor 11.3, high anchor 12.6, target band 12.4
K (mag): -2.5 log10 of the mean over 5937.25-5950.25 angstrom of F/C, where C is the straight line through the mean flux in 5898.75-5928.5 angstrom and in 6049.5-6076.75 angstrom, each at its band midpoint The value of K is -0.11 mag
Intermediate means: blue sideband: 11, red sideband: 13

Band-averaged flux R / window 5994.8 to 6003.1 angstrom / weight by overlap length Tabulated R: 10.5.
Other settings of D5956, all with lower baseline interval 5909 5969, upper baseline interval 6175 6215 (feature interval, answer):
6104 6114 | -0.2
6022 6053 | -1.9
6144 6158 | 0.3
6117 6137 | -1.2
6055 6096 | -0.7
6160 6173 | 0.4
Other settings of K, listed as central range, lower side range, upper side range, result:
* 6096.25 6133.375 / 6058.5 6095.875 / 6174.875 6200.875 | -0.03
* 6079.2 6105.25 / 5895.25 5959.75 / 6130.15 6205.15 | -0.06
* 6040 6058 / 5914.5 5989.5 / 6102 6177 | -0.10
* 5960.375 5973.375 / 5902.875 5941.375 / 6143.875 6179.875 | -0.14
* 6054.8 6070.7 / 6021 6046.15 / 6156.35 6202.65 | 0.03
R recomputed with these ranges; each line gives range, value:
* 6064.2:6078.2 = 11.9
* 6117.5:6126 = 14.2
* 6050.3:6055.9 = 14.4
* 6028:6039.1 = 12.4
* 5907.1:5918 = 12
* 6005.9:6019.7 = 12.1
